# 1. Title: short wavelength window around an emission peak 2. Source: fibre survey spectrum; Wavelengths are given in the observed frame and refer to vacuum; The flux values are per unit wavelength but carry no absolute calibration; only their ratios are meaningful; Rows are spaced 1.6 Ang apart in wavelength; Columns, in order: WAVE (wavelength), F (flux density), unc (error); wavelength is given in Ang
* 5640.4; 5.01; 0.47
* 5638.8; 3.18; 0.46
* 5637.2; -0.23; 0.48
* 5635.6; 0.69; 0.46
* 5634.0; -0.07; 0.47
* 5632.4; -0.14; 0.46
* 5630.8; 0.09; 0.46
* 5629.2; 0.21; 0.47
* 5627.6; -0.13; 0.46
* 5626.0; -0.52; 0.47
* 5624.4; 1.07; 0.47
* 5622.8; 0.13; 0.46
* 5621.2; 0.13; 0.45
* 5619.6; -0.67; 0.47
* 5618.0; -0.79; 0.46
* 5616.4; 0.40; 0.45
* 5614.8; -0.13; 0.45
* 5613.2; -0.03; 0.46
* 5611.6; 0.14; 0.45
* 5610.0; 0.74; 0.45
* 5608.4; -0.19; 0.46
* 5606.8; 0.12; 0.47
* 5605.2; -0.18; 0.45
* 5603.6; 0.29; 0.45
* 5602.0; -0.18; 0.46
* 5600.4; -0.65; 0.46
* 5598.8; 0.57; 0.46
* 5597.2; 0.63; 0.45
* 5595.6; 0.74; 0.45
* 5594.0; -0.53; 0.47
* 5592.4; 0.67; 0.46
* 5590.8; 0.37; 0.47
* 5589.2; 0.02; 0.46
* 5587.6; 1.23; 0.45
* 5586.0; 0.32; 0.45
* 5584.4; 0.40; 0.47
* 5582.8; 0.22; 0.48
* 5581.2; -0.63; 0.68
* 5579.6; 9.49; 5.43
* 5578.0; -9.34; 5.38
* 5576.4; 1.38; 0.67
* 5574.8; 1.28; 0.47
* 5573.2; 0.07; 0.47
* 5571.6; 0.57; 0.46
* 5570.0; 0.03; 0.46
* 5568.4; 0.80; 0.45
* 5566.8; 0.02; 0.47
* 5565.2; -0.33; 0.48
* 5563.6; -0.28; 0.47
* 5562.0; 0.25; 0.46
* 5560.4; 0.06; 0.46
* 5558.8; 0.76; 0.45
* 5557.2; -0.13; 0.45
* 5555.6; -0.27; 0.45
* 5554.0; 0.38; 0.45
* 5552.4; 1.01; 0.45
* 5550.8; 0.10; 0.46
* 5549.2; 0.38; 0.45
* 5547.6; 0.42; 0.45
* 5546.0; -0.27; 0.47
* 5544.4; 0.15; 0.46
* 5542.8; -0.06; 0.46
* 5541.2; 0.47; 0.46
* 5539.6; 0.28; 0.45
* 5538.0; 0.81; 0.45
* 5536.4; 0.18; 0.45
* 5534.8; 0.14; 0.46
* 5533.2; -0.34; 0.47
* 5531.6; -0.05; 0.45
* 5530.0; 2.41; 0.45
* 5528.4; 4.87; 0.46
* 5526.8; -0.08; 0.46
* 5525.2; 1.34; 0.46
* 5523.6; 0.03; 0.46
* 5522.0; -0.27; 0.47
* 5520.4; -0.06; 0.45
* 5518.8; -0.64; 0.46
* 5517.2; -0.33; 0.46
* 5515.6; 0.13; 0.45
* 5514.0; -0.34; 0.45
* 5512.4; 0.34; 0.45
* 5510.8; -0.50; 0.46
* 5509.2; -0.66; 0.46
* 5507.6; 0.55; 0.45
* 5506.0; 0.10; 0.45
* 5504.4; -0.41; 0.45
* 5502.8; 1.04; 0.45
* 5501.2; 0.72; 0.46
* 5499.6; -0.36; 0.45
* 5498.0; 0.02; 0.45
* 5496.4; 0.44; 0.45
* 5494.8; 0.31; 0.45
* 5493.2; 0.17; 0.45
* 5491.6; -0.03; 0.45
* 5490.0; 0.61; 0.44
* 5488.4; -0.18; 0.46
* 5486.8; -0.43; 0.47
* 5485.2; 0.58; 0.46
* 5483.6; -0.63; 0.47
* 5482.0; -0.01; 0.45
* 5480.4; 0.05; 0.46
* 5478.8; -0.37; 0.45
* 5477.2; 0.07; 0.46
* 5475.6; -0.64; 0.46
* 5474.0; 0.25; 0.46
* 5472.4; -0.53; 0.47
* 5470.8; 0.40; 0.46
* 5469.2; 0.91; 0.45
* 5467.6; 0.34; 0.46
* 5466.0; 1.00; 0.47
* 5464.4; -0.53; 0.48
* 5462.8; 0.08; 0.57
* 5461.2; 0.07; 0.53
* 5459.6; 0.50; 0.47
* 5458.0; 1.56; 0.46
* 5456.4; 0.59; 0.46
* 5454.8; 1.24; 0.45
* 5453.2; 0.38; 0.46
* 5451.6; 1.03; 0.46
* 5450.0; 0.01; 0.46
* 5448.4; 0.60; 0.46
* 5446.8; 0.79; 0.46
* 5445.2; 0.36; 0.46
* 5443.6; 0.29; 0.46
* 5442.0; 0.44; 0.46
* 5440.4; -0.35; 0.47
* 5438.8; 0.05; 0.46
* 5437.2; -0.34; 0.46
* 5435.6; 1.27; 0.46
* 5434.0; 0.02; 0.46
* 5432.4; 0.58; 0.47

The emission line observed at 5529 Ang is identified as H-beta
